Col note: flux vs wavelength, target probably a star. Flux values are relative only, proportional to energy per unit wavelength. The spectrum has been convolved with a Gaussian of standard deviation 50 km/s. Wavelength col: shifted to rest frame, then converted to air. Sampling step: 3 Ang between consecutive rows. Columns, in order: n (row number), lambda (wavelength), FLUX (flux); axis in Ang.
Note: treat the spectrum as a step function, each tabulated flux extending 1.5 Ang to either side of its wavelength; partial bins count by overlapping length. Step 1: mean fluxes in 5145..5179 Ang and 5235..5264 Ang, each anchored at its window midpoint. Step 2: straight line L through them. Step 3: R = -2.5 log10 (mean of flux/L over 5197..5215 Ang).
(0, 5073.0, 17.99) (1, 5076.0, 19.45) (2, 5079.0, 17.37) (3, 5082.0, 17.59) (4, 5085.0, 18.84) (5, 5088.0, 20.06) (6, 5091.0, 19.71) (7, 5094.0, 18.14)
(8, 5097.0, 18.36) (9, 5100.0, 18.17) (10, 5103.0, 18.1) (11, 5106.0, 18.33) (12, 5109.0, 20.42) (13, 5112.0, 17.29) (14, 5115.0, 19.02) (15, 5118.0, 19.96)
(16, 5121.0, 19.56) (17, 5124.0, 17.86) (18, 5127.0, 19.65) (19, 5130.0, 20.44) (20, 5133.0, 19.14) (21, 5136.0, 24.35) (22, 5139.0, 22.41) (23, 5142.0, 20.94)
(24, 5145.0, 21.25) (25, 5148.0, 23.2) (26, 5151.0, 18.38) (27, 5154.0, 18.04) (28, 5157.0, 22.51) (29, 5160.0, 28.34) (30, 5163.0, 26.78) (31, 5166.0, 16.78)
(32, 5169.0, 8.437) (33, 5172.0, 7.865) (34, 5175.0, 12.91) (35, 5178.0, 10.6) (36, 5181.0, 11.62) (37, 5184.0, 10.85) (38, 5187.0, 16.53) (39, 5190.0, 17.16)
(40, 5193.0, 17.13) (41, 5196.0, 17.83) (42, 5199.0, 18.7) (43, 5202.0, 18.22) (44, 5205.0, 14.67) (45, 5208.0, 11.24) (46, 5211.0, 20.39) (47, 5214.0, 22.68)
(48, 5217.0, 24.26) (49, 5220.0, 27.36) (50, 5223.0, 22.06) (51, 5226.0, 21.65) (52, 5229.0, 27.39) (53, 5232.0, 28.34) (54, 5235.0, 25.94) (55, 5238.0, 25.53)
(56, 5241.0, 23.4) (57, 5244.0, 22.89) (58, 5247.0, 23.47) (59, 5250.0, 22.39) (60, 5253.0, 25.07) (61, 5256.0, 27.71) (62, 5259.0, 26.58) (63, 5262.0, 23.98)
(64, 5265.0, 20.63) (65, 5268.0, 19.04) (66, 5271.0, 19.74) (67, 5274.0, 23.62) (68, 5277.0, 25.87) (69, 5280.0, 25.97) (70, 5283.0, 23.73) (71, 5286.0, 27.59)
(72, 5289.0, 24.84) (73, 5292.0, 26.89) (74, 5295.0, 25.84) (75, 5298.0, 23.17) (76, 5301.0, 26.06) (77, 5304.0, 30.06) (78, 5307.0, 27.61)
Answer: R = 0.21 mag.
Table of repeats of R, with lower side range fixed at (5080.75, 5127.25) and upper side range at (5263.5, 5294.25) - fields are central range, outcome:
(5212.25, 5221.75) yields -0.117 mag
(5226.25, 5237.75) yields -0.175 mag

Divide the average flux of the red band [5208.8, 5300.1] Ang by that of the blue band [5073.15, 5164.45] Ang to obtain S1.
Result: 1.20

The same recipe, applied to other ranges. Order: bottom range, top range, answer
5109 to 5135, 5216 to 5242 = 1.30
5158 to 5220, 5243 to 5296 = 1.43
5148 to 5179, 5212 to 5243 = 1.42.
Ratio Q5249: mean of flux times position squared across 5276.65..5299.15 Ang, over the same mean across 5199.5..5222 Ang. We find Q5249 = 1.3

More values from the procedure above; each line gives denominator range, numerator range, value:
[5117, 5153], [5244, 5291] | 1.23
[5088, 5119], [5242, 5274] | 1.31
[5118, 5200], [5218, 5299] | 1.40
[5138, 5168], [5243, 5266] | 1.16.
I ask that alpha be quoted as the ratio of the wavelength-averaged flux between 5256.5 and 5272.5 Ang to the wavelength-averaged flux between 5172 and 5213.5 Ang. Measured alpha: 1.5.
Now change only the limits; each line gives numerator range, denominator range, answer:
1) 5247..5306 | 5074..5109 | 1.32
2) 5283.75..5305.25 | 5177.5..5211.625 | 1.70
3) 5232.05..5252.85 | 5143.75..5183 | 1.40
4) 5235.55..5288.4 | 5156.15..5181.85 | 1.49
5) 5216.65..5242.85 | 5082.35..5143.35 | 1.29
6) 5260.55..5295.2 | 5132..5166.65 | 1.09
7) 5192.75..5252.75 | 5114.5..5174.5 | 1.12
